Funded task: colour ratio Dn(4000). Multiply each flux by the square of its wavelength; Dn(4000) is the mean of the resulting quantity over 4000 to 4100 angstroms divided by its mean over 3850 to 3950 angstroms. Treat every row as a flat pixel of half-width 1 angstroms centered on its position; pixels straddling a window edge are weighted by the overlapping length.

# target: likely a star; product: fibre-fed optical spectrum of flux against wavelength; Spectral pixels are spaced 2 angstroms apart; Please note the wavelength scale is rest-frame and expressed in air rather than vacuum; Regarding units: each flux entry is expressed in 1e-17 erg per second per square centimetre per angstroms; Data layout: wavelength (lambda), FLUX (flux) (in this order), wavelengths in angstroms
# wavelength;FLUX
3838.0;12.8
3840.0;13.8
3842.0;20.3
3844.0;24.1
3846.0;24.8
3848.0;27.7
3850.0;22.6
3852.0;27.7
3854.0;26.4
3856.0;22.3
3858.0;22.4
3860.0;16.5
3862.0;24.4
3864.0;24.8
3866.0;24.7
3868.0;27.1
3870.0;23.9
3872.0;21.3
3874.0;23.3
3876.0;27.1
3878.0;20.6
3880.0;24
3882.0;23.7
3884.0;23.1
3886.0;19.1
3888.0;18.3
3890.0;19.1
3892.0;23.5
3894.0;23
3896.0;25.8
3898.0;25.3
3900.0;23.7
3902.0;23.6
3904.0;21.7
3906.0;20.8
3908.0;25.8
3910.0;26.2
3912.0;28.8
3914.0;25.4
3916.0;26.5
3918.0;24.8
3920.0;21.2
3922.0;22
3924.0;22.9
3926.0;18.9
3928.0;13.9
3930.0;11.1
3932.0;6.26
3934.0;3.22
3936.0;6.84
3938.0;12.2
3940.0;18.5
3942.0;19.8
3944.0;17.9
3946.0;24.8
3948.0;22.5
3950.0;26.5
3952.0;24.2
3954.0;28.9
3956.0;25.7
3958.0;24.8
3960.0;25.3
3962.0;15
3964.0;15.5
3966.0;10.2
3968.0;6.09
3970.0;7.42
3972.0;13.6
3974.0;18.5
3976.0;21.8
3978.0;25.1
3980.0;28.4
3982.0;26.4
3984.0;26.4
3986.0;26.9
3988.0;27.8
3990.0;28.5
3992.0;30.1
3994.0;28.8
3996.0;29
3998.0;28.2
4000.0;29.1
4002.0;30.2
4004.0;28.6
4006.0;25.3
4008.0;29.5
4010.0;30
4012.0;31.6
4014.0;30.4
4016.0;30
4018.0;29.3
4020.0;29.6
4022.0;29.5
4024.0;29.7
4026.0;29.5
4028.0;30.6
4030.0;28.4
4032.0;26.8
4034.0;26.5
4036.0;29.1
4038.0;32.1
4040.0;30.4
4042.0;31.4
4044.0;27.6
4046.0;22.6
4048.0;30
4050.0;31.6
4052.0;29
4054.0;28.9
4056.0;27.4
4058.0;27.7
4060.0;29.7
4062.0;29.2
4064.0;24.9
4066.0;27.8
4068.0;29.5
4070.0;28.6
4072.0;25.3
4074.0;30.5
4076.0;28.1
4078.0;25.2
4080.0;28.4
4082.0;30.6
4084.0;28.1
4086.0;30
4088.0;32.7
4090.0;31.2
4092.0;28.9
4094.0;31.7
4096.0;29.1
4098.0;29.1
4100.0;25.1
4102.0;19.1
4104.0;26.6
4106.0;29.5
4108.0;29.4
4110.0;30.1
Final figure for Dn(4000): 1.5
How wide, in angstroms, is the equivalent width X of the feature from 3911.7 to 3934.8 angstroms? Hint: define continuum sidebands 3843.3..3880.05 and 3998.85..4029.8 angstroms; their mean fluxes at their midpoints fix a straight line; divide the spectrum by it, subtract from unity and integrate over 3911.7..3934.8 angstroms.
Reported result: 6.7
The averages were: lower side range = 24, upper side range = 29.5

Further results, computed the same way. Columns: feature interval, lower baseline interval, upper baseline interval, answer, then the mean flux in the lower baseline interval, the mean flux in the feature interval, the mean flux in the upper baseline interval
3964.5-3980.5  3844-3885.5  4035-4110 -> 6.3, 23.9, 16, 28.6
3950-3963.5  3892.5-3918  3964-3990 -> -1.6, 24.7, 23.9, 20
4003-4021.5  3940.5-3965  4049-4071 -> -2.5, 22.5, 29.4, 28.6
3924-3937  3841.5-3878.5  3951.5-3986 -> 6.4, 23.9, 11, 20.3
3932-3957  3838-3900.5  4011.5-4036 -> 7.1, 22.9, 18.7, 29.3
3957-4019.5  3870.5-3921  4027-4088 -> 4.7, 23.4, 24.5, 28.6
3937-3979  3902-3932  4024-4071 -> 8.0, 21.7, 19.3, 28.7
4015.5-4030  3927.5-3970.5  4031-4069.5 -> -2.5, 16.8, 29.6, 28.5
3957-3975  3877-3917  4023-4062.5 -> 7.5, 23.4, 15.2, 28.9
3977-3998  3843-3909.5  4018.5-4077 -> -0.7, 23.4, 27.8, 28.7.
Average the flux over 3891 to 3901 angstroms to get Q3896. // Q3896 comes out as 24.3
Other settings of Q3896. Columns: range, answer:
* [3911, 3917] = 26.9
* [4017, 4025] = 29.5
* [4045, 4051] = 28.1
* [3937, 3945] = 17.1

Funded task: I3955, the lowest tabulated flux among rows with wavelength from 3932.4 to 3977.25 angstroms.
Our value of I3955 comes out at 3.22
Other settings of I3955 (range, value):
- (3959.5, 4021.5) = 6.09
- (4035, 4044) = 27.6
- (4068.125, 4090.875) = 25.2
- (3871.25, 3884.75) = 20.6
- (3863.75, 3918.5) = 18.3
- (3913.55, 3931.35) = 11.1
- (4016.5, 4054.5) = 22.6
